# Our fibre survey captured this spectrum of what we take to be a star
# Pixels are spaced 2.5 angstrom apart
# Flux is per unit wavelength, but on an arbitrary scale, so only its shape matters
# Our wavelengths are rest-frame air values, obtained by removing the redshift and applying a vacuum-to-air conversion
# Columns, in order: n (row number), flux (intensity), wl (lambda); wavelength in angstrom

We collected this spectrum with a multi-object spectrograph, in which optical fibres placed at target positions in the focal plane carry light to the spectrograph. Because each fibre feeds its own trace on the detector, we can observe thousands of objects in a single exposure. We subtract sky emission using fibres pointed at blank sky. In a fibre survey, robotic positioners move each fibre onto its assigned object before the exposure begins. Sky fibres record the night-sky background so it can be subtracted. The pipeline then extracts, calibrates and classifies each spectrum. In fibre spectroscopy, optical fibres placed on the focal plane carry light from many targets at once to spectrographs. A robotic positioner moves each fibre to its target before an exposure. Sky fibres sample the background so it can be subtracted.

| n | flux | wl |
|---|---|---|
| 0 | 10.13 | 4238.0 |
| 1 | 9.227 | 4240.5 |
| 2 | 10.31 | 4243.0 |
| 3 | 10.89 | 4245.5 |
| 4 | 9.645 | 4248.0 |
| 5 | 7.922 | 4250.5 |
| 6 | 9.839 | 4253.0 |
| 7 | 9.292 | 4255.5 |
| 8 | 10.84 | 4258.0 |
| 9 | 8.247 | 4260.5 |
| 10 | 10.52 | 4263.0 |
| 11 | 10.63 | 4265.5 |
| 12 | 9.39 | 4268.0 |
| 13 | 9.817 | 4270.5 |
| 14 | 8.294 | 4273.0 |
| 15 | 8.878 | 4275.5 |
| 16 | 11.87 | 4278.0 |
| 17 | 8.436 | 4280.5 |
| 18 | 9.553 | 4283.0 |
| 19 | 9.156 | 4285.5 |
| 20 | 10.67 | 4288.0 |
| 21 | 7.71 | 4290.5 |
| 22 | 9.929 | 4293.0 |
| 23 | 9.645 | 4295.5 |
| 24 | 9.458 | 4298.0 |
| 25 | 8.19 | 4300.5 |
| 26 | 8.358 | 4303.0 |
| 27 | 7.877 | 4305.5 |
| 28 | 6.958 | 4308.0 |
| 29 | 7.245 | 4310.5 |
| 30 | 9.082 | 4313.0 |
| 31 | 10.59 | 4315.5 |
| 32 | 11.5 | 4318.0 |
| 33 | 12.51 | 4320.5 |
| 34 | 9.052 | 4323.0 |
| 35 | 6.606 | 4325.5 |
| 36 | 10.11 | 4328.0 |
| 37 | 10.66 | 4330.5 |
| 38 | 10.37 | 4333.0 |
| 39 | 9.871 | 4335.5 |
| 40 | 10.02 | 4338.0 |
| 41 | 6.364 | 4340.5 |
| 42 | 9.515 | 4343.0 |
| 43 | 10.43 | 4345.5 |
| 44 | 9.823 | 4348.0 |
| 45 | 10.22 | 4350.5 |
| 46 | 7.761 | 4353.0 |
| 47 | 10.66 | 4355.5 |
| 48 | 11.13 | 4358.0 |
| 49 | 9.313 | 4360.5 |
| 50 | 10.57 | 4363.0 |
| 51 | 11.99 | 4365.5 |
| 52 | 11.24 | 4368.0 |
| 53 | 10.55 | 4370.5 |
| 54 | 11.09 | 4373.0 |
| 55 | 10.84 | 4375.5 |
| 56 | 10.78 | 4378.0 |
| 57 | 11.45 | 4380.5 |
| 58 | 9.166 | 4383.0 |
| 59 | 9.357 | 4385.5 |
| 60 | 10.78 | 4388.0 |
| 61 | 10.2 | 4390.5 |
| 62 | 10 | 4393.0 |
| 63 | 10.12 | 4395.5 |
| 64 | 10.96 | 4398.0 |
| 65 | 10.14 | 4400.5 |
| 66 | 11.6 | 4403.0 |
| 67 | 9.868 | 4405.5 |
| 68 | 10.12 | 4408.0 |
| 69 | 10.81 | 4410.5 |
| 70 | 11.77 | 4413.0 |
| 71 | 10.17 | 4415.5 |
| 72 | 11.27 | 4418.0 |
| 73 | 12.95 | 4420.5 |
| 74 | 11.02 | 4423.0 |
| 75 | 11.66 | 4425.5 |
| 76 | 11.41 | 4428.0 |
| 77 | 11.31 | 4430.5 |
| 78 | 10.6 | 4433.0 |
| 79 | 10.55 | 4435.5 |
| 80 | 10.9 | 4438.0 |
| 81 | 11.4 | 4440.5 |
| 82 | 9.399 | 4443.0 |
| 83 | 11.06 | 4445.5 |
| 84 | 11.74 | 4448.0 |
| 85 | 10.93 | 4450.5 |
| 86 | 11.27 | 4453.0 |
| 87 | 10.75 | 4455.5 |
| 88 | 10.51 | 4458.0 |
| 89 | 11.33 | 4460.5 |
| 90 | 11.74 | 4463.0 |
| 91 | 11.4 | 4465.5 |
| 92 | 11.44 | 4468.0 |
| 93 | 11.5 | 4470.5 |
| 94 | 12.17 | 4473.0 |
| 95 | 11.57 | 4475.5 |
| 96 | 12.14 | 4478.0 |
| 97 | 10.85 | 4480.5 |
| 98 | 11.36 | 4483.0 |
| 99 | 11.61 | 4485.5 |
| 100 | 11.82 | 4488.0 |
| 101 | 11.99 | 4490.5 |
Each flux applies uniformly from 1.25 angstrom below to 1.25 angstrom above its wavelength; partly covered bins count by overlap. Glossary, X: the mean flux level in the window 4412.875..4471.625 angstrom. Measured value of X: 11.2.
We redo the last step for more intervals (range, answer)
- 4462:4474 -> 11.6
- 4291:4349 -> 9.29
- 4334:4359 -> 9.57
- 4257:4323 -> 9.42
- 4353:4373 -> 10.6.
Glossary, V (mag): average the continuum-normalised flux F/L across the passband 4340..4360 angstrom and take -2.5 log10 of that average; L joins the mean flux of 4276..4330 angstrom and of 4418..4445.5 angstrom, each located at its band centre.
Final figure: 0.04 mag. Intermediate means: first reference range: 9.28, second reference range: 11.1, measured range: 9.6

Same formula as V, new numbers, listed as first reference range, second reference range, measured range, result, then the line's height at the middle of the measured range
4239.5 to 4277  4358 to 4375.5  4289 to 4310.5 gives 0.19 mag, 10.1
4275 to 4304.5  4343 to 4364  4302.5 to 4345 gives 0.05 mag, 9.66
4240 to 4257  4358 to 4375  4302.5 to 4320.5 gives 0.13 mag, 10.3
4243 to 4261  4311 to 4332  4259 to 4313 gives 0.08 mag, 9.77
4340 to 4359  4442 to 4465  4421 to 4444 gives -0.03 mag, 10.7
